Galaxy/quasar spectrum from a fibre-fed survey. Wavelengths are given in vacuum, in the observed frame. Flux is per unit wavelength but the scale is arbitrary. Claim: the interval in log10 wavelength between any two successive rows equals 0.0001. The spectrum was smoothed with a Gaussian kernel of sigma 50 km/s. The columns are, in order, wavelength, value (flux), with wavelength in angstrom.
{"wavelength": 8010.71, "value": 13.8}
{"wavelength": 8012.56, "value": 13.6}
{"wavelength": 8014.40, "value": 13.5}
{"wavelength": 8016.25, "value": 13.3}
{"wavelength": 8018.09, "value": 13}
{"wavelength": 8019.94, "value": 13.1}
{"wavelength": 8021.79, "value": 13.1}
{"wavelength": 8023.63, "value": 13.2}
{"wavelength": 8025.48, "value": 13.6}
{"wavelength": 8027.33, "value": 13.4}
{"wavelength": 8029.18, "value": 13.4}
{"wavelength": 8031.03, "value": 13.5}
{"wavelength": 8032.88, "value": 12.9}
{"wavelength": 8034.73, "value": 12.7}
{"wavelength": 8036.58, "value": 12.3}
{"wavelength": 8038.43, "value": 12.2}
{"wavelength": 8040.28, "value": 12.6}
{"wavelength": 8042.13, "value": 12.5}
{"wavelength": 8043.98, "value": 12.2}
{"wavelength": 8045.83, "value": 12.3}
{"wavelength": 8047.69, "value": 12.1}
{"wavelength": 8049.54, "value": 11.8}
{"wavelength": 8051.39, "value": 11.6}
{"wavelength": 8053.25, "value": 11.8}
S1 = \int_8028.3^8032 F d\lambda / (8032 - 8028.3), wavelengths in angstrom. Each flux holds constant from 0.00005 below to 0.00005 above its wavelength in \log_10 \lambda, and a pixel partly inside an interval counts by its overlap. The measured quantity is 13.4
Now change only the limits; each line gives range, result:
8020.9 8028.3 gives 13.3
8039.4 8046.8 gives 12.4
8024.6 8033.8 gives 13.4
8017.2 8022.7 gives 13.1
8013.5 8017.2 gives 13.4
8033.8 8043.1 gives 12.5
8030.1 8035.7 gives 13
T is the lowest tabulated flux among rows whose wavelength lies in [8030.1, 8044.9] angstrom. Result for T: 12.2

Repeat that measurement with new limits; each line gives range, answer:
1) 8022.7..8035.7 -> 12.7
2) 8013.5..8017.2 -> 13.3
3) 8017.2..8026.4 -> 13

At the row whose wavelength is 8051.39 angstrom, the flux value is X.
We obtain 11.6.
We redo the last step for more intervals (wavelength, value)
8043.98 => 12.2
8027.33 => 13.4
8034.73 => 12.7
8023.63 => 13.2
